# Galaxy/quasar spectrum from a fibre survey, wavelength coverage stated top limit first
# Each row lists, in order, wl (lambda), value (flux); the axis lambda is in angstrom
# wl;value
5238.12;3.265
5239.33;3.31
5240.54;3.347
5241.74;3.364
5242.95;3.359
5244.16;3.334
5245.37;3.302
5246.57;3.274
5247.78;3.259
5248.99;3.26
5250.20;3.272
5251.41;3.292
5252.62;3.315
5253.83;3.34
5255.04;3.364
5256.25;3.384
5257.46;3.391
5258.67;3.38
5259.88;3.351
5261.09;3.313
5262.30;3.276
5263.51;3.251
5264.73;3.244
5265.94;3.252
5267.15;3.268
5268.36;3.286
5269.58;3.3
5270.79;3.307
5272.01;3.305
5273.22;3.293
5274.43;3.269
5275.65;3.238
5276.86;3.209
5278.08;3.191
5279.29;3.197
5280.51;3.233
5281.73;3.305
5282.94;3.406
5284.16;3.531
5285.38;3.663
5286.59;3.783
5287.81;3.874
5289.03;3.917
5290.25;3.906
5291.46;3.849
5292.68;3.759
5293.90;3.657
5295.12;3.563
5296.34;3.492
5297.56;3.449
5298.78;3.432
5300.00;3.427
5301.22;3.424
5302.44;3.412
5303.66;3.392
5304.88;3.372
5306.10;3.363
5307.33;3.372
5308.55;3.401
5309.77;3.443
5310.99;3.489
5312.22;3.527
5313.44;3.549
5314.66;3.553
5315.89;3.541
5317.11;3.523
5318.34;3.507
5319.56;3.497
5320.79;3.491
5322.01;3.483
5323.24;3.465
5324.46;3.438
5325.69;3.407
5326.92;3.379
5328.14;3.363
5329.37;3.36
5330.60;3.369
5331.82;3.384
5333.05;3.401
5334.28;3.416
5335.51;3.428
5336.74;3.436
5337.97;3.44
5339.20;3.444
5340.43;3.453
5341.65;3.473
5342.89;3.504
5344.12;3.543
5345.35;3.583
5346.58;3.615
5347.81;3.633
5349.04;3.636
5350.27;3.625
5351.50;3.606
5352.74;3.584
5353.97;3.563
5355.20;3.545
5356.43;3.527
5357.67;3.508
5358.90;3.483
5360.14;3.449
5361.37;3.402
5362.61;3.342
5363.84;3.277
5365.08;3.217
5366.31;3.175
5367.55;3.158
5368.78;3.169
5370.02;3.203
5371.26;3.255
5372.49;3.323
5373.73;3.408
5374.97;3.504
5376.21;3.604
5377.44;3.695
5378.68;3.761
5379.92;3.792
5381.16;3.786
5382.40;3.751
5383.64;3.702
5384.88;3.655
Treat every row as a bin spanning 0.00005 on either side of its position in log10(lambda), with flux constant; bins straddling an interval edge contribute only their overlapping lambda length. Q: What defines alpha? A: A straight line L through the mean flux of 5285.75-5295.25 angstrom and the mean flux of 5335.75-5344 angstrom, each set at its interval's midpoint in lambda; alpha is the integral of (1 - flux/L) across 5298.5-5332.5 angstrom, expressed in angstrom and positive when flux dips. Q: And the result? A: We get 1.7 angstrom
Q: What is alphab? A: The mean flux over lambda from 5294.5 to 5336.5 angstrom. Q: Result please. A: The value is 3.44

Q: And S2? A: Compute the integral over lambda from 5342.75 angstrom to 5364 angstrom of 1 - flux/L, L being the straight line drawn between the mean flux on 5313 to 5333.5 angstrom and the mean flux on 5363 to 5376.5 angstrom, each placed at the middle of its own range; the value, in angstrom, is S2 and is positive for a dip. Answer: -1.1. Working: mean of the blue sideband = 3.45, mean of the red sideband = 3.29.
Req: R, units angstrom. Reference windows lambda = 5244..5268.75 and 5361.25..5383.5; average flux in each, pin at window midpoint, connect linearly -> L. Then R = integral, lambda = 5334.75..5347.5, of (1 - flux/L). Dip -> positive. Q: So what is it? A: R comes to -0.3 angstrom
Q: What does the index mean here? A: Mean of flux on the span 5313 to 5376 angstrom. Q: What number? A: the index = 3.44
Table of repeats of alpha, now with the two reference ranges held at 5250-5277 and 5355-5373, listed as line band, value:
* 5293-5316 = -1.07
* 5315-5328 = -0.60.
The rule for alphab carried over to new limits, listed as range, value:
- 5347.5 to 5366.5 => 3.48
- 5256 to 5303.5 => 3.43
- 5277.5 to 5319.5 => 3.51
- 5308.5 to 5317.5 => 3.51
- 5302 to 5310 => 3.39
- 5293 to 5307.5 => 3.45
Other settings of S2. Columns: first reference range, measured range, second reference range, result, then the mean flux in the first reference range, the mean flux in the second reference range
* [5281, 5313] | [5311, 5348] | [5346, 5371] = 0.1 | 3.55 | 3.43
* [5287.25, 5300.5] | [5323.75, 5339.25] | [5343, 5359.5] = 0.9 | 3.67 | 3.57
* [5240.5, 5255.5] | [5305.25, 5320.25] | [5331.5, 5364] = -0.2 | 3.31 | 3.5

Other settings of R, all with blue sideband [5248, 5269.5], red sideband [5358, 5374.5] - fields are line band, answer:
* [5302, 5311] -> -0.26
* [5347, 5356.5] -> -0.84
